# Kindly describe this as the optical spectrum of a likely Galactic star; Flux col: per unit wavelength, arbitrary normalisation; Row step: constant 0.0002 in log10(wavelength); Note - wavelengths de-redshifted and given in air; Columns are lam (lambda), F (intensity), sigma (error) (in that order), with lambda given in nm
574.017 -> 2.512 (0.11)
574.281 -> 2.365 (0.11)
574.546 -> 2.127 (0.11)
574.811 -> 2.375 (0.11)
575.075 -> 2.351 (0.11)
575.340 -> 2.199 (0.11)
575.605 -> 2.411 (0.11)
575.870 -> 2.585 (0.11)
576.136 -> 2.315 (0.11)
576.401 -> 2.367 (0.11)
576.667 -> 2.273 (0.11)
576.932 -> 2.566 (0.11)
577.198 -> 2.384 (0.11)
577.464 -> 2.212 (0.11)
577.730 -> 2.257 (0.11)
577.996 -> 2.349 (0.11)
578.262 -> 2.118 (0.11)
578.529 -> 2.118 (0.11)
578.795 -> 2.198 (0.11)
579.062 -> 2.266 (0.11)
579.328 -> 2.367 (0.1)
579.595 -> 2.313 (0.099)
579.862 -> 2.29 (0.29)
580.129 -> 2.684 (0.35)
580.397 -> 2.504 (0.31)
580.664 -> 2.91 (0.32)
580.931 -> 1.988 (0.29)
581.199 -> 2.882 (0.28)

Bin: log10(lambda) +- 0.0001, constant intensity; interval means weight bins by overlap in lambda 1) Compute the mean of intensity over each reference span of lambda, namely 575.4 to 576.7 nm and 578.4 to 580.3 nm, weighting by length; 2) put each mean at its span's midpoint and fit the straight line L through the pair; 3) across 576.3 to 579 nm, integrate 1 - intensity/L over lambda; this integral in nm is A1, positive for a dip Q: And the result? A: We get 0.08 nm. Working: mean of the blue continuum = 2.39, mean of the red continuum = 2.32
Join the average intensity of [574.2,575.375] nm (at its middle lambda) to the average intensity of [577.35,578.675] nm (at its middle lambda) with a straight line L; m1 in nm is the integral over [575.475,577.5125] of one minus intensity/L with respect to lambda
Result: -0.14 nm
